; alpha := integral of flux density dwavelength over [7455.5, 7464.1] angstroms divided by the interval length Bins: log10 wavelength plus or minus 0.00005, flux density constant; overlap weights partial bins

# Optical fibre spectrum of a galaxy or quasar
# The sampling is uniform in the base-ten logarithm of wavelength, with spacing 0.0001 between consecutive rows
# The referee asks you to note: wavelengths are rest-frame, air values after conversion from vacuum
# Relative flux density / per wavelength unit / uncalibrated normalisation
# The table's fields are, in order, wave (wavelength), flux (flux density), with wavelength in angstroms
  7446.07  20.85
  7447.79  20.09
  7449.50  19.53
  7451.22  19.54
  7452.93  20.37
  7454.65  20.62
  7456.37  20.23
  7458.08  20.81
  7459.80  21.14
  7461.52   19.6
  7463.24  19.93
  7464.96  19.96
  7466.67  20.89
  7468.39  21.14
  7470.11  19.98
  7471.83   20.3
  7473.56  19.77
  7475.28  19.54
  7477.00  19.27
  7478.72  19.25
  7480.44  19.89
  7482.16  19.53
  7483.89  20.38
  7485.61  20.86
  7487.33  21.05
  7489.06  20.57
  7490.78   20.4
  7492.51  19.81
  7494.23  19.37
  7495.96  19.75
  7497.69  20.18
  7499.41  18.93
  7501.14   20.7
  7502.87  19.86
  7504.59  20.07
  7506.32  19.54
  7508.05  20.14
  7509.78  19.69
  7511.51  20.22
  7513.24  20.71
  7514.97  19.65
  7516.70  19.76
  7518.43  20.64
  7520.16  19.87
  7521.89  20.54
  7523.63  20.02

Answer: 20.3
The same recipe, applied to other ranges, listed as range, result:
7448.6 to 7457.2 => 20.1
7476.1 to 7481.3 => 19.5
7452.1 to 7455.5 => 20.5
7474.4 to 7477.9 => 19.4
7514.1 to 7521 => 20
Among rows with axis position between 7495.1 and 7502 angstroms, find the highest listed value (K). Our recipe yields 20.7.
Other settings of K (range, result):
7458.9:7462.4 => 21.14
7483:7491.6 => 21.05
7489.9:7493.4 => 20.4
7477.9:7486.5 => 20.86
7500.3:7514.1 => 20.71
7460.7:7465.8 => 19.96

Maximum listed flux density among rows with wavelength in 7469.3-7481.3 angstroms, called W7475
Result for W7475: 20.3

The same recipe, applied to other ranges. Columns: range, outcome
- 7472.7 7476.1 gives 19.77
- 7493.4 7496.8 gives 19.75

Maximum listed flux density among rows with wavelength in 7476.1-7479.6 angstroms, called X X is 19.27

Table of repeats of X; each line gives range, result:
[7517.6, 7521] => 20.64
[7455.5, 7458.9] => 20.81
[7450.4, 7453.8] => 20.37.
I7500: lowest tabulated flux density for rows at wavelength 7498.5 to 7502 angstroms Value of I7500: 18.93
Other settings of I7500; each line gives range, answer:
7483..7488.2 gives 20.38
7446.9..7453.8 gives 19.53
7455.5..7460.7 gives 20.23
